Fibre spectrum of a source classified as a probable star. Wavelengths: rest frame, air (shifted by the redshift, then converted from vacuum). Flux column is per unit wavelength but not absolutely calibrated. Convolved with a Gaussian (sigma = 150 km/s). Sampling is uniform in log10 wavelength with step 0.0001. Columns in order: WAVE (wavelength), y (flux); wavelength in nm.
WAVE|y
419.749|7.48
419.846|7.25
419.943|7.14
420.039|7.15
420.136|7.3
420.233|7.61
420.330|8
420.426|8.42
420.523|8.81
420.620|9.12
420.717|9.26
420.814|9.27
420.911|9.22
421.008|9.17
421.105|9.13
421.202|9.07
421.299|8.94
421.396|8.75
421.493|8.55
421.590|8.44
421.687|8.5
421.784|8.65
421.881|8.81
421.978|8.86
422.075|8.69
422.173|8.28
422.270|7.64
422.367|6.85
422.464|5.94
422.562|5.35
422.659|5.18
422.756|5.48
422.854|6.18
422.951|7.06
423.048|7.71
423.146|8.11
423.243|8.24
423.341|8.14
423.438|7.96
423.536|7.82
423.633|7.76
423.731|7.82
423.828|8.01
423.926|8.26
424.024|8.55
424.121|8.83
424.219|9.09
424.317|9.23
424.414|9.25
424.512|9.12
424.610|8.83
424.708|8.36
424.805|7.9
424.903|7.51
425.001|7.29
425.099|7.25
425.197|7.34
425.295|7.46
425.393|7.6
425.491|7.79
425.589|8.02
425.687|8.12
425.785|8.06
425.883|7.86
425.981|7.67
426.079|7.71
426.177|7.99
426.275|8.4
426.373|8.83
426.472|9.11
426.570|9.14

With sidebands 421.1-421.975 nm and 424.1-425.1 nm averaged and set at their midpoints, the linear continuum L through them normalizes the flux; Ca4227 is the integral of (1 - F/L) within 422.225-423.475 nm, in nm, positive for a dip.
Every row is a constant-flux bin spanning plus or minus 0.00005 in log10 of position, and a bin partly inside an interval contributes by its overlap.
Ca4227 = 0.25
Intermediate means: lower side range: 8.75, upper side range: 8.47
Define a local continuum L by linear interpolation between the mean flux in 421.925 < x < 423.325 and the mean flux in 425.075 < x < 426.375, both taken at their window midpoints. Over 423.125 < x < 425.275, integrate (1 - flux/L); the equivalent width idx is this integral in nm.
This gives -0.204 nm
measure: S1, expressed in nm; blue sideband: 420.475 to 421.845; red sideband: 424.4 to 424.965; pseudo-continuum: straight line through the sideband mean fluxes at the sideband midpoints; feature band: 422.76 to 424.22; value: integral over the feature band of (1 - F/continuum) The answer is 0.12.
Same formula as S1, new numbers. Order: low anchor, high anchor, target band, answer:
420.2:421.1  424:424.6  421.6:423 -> 0.255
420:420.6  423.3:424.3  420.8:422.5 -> -0.090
